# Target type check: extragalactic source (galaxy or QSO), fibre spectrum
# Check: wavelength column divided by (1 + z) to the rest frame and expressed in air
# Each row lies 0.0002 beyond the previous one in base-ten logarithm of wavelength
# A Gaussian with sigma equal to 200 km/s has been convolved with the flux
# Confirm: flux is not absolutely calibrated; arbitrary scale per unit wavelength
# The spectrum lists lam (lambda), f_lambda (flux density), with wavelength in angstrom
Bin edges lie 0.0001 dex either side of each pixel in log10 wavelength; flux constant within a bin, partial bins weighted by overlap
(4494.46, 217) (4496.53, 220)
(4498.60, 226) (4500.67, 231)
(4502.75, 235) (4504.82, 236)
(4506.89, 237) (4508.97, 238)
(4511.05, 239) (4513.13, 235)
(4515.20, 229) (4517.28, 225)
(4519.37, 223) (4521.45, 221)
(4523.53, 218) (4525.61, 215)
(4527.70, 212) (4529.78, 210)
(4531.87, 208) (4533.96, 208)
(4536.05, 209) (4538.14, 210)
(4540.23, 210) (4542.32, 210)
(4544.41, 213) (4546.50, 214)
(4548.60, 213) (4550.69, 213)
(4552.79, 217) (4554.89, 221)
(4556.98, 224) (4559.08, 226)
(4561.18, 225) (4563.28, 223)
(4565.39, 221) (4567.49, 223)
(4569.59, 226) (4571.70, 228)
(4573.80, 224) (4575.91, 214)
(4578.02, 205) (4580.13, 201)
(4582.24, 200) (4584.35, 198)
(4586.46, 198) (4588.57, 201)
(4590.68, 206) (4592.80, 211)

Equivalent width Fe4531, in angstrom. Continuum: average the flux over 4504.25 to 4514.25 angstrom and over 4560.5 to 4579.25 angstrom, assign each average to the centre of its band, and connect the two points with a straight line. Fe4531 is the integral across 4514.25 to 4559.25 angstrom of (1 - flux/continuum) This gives 2.7 angstrom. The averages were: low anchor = 237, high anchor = 221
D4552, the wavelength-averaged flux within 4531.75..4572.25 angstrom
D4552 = 217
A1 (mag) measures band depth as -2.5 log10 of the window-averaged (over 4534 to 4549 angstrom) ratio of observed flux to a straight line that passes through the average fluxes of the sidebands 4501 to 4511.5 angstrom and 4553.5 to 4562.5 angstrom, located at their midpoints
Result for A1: 0.08 mag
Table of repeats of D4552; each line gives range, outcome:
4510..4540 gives 218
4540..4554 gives 213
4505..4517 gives 235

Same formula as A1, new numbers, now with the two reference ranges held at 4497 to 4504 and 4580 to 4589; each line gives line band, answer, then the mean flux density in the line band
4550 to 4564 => -0.061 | 221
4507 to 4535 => 0.003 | 222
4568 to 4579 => -0.083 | 220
